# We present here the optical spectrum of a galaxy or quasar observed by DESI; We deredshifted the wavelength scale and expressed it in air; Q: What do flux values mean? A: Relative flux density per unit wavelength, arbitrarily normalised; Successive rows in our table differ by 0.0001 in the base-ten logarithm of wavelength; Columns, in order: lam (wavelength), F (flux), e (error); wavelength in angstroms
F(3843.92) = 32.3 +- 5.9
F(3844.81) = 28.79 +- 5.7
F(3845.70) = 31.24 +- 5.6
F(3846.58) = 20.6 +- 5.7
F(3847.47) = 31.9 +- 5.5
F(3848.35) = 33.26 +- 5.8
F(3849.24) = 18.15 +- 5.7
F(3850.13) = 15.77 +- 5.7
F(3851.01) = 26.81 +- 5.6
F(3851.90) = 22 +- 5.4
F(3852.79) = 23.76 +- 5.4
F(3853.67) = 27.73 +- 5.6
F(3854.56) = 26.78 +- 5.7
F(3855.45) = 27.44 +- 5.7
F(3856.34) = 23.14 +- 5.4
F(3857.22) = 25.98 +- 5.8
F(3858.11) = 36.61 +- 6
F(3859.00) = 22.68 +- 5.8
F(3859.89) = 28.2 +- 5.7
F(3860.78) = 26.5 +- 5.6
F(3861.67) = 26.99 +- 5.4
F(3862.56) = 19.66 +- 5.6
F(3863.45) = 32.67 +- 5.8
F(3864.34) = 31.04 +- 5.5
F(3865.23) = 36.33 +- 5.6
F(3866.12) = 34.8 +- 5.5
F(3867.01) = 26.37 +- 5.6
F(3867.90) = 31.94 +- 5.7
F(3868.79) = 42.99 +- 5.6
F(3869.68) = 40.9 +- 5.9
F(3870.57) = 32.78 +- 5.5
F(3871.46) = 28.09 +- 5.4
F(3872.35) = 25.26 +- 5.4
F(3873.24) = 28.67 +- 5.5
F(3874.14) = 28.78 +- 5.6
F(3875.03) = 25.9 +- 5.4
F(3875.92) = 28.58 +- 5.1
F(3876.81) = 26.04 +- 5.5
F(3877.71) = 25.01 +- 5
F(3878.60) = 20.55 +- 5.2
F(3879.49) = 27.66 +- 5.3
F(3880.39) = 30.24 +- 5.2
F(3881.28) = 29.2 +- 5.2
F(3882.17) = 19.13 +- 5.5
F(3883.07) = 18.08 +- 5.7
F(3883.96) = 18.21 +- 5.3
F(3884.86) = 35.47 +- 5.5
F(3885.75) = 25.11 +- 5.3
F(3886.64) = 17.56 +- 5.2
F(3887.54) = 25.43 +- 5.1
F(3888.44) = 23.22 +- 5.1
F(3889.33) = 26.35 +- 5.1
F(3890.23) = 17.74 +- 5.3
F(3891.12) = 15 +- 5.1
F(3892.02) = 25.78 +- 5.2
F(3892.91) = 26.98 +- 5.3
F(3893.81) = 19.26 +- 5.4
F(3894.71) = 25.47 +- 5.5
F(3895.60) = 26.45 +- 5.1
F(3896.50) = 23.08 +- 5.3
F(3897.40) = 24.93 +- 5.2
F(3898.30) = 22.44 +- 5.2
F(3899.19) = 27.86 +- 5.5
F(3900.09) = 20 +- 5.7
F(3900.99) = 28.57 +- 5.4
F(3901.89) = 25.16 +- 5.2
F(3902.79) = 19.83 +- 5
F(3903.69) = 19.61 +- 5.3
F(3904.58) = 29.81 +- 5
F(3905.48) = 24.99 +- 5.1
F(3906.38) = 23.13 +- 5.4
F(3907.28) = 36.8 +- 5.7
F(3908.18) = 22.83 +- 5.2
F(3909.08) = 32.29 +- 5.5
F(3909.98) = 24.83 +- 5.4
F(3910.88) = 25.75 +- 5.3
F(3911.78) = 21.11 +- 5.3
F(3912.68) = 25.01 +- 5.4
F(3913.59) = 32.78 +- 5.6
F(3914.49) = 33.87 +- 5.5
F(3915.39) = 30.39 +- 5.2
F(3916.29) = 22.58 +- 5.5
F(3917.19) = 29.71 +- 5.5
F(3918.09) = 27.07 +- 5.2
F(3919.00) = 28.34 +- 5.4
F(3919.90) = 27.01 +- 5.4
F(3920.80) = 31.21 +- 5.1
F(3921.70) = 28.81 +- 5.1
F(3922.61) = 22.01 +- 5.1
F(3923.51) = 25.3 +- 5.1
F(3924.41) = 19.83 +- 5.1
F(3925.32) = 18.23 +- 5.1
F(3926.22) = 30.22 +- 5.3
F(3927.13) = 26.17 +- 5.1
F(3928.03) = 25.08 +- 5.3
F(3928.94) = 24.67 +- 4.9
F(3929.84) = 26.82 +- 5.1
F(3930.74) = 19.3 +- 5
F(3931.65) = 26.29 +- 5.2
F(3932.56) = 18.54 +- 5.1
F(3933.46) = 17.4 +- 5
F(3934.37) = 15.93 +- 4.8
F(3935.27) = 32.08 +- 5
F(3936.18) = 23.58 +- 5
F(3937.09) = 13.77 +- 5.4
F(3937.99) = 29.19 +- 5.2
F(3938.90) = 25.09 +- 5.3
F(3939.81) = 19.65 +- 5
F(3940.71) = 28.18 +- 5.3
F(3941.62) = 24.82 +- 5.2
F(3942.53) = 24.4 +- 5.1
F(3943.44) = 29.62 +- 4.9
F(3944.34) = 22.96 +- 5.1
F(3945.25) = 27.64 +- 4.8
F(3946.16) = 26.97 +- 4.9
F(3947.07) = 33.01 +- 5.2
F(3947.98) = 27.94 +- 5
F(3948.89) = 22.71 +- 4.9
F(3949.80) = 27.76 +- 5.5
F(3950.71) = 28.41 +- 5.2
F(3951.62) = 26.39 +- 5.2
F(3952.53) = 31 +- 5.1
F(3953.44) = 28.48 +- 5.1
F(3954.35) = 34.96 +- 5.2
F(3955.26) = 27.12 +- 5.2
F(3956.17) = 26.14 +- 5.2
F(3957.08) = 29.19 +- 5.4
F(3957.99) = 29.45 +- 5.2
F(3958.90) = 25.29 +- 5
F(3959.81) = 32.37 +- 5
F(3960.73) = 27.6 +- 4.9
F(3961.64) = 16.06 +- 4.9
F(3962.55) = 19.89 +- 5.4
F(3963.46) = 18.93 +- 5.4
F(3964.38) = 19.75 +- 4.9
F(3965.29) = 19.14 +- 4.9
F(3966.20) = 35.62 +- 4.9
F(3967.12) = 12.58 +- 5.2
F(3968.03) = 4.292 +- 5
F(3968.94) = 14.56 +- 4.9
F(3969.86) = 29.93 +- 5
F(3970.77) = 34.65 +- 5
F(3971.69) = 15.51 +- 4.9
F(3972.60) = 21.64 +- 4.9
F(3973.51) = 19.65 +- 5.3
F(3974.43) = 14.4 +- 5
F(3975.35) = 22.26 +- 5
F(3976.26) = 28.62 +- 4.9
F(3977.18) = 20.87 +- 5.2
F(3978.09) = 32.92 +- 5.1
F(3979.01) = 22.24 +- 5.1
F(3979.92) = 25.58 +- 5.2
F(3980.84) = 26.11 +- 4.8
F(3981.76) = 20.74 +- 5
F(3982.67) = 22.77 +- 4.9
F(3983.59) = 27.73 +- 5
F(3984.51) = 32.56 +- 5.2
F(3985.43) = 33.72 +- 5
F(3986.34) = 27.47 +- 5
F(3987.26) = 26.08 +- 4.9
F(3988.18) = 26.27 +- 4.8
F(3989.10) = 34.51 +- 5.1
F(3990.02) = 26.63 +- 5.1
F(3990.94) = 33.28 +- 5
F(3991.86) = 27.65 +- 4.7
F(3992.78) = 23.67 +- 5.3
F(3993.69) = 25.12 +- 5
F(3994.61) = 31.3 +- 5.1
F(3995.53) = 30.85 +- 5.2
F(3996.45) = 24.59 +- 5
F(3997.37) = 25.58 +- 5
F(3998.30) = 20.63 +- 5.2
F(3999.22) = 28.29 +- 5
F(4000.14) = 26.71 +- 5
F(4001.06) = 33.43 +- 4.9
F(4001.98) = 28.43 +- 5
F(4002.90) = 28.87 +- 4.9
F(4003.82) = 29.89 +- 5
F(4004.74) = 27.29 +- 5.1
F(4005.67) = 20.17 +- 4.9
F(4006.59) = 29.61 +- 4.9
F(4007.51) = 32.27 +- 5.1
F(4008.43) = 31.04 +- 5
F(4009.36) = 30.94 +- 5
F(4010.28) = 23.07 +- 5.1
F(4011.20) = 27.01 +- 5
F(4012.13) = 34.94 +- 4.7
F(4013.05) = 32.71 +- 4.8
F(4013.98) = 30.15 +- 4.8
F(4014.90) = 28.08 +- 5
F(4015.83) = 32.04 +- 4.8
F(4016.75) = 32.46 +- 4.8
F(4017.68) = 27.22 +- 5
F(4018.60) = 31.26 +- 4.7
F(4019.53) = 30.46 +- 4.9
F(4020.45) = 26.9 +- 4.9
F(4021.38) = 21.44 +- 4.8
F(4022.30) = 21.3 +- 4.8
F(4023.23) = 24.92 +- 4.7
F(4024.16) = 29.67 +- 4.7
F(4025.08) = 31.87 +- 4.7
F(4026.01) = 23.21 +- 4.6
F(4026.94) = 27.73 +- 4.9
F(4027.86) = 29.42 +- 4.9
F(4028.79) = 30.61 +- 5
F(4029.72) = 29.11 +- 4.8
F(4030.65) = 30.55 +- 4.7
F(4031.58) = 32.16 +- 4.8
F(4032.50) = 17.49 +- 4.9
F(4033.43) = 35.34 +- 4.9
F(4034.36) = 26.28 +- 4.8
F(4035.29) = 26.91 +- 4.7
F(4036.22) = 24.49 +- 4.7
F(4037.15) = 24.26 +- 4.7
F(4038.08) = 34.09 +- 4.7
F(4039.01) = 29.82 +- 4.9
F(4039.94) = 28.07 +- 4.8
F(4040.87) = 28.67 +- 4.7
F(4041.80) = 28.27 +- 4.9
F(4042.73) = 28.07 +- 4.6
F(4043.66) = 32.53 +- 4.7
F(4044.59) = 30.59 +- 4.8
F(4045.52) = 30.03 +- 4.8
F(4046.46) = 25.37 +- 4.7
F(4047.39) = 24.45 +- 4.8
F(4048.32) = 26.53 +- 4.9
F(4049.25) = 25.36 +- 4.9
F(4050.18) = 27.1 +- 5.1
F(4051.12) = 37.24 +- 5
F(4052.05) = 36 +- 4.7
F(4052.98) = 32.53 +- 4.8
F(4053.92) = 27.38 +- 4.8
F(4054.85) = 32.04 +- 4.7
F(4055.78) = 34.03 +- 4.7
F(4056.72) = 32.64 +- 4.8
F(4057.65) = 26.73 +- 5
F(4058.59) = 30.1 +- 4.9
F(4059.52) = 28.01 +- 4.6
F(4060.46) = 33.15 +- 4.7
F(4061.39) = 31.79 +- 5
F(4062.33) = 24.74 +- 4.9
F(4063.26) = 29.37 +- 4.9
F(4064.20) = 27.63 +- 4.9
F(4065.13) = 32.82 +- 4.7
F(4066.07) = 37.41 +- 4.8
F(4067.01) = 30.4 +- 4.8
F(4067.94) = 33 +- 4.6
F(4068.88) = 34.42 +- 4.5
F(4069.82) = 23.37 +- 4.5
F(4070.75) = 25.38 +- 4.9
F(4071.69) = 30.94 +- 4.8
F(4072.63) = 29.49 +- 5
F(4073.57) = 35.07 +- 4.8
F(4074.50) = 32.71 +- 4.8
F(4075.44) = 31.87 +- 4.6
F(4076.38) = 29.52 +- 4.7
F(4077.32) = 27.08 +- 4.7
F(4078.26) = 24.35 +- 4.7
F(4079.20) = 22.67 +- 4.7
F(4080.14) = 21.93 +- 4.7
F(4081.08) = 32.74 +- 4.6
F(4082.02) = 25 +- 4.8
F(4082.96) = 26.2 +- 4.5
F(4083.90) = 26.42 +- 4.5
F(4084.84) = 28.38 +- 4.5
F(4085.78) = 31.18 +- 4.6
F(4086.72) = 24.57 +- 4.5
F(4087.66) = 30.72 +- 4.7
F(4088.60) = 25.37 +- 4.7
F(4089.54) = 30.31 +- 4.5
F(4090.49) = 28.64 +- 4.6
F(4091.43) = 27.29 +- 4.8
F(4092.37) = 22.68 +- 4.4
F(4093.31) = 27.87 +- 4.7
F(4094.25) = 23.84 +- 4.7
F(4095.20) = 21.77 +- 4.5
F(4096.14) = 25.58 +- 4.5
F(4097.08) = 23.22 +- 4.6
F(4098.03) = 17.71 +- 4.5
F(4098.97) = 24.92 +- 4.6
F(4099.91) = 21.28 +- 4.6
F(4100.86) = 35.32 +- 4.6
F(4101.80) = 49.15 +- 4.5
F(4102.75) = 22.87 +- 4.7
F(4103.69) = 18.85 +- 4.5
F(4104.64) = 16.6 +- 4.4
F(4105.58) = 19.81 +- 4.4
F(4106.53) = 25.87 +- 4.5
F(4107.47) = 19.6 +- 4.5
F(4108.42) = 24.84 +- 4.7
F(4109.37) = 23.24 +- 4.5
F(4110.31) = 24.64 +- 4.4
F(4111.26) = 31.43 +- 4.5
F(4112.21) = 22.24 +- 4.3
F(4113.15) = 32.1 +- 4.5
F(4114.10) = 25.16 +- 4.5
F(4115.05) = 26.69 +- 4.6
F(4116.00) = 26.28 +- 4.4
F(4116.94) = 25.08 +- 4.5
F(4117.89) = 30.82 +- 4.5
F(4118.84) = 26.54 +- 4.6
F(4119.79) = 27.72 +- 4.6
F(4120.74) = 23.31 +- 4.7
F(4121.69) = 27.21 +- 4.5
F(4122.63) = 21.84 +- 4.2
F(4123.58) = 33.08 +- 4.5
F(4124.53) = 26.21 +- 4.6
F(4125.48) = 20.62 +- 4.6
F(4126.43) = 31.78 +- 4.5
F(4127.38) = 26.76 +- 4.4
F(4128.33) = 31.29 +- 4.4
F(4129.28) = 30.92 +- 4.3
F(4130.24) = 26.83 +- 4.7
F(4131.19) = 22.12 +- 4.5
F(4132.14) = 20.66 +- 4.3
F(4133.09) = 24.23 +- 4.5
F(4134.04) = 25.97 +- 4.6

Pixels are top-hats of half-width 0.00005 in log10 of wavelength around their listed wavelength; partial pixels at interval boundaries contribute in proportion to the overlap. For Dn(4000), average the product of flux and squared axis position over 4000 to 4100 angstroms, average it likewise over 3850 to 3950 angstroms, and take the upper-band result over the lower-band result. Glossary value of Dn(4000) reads 1.18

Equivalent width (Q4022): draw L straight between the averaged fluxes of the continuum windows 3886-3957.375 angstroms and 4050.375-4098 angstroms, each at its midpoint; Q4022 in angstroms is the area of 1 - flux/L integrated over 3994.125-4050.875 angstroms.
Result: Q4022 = -1.2 angstroms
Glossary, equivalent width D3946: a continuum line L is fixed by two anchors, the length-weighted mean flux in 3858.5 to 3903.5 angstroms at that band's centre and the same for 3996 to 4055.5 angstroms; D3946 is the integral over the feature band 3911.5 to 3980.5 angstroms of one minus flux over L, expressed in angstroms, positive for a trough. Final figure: 6.1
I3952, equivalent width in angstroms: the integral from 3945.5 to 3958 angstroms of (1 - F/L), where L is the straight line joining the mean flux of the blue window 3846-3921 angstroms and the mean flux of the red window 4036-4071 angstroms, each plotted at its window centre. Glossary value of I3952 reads -0.3 angstroms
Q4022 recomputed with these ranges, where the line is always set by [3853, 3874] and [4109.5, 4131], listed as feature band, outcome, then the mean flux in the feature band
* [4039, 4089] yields -3.0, 29.3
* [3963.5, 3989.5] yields 4.2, 23.9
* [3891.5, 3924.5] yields 3.6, 26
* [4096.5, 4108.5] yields 1.2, 24.6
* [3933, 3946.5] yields 2.3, 24.1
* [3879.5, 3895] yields 3.1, 23.5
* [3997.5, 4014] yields -0.2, 28.5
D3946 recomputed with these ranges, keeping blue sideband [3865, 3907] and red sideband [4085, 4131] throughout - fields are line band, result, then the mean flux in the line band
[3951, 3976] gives 2.4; 23.7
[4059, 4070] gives -1.9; 30.7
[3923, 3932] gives 0.7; 24.2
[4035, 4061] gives -3.2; 29.5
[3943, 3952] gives -0.4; 27.3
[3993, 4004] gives -0.6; 27.7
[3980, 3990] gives -0.6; 27.6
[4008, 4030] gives -2.1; 28.6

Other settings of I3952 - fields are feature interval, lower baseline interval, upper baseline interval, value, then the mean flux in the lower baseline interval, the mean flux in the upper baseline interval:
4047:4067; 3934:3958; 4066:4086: -1.3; 26.5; 28.9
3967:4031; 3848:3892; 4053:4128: 0.9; 26.6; 27.5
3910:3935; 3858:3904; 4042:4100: 1.5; 26.3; 28.5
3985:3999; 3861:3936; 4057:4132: -0.6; 26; 27.3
